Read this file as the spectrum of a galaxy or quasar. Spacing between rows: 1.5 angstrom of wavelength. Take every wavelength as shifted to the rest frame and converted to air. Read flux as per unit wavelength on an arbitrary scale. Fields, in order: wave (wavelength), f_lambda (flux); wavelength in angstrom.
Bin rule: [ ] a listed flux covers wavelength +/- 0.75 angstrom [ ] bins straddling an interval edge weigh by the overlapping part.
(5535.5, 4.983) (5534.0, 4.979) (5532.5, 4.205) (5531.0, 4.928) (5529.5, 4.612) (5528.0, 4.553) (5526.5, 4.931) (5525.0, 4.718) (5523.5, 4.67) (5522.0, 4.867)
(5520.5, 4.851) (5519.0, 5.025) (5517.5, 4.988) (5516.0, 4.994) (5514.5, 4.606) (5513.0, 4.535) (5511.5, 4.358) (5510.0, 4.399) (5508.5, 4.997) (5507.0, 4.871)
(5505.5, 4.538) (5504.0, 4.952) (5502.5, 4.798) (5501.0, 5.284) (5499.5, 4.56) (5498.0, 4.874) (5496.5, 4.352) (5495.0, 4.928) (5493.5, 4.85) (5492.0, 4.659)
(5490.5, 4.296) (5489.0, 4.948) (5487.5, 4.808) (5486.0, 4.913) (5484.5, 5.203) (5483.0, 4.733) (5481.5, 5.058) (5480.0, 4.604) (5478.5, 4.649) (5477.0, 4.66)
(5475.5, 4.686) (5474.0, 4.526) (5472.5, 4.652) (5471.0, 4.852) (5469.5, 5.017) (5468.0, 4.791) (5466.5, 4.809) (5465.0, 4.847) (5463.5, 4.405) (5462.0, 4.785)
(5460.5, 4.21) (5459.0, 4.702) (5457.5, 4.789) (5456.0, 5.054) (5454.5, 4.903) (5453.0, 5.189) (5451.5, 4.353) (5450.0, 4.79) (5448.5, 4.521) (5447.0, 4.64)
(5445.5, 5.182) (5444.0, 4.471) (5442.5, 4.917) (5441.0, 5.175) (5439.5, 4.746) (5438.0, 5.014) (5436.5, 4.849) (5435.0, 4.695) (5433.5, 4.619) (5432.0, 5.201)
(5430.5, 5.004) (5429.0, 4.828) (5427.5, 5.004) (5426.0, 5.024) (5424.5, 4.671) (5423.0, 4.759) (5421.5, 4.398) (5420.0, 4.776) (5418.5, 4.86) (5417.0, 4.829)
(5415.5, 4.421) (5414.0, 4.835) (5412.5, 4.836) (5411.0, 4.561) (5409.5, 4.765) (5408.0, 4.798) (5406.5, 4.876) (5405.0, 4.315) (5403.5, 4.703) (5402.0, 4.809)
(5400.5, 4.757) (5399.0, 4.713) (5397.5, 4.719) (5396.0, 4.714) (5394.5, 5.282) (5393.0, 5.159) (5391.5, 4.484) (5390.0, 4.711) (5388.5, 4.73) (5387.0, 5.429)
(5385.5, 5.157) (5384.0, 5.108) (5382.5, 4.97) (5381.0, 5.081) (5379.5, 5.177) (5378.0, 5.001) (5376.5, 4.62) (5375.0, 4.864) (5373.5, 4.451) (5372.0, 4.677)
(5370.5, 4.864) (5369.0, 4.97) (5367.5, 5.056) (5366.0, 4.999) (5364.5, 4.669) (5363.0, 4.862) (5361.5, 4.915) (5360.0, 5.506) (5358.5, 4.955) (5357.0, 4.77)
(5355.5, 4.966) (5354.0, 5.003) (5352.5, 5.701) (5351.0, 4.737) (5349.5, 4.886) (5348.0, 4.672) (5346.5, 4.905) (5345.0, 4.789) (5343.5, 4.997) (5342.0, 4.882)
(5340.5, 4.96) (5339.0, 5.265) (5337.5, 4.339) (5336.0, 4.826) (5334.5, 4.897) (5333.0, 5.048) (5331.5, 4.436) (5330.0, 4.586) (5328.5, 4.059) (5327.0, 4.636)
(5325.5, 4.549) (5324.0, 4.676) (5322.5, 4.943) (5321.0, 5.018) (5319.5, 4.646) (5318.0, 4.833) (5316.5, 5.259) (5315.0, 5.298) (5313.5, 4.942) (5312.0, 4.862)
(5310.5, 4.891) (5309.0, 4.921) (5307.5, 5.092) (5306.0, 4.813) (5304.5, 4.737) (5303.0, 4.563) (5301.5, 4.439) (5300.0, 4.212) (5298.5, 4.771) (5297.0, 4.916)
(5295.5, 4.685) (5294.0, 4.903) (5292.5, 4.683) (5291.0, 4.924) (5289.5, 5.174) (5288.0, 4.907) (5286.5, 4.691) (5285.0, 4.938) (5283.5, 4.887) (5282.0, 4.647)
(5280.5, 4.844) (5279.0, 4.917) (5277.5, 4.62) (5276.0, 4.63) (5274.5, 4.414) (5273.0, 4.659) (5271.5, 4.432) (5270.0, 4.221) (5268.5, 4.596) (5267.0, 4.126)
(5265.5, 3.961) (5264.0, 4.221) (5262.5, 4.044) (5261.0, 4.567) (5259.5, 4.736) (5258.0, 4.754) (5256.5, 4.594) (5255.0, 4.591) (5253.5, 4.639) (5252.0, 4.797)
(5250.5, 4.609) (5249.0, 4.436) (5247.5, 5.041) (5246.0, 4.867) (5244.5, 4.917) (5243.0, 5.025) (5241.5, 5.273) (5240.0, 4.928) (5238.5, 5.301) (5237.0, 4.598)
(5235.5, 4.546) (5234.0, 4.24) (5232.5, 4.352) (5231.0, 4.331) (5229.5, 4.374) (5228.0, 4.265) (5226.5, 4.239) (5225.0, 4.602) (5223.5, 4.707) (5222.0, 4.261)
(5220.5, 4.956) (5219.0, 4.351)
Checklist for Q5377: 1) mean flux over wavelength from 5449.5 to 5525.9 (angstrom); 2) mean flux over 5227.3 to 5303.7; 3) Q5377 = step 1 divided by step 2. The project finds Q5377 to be 1.0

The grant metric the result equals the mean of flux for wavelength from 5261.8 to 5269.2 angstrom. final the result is 4.19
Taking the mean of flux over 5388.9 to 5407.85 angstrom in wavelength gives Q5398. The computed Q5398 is 4.77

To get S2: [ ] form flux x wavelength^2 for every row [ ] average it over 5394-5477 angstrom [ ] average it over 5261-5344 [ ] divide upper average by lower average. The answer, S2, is 1.06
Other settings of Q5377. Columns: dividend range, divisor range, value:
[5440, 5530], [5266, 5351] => 1.00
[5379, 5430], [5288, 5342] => 1.01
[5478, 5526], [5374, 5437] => 0.99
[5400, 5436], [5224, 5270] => 1.04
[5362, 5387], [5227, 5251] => 1.05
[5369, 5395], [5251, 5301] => 1.06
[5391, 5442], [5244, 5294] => 1.03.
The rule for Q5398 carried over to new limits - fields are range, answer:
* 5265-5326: 4.74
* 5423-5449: 4.86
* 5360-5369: 4.96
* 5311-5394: 4.89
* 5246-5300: 4.64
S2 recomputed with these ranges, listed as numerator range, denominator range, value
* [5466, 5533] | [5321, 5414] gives 1.03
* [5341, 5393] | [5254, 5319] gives 1.08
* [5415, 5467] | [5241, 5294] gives 1.09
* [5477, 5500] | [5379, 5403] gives 1.00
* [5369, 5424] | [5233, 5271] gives 1.10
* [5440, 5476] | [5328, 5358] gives 1.03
